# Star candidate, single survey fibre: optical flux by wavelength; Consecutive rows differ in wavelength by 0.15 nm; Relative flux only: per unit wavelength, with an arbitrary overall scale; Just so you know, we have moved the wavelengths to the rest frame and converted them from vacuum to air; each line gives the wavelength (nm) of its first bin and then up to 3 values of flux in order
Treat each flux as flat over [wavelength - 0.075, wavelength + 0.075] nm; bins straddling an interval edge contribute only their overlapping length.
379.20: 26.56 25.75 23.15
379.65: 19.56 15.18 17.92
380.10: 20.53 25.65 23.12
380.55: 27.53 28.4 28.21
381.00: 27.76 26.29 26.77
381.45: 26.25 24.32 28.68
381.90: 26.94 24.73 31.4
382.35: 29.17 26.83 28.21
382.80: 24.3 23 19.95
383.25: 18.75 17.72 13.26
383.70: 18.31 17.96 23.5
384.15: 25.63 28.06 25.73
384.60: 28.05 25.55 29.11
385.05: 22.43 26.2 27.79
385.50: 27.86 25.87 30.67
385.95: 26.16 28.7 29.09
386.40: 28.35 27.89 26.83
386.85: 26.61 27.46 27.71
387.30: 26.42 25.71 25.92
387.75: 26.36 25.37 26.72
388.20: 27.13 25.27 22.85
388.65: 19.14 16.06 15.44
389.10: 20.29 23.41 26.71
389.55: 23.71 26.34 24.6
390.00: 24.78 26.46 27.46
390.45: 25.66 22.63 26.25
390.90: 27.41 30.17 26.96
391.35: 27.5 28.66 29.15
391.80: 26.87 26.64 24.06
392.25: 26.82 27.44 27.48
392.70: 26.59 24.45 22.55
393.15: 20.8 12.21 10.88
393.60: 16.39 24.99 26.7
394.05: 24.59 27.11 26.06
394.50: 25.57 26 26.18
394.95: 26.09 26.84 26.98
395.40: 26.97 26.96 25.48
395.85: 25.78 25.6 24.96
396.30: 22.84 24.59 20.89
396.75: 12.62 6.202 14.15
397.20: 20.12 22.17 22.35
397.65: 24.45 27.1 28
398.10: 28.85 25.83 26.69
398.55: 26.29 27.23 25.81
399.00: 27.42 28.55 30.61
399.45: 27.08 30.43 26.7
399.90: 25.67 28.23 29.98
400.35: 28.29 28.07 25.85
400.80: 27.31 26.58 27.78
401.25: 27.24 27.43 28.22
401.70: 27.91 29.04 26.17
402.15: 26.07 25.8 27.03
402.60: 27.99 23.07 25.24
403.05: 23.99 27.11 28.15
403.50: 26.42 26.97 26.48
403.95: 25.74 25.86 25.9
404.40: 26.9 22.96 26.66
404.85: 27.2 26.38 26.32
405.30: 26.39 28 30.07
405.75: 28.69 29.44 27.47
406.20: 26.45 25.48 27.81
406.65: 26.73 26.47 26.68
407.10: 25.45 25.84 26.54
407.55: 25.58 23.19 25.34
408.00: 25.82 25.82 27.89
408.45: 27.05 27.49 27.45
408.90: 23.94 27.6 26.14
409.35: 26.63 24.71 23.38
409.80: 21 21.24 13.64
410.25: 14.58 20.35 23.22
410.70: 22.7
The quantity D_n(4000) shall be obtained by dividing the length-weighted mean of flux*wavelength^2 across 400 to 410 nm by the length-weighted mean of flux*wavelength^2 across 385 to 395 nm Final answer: 1.13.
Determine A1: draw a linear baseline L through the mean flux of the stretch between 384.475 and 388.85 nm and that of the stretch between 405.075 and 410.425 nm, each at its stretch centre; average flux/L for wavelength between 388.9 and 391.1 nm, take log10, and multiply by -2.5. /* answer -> 0.056 mag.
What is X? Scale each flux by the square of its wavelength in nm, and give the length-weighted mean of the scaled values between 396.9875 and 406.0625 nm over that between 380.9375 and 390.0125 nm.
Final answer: 1.15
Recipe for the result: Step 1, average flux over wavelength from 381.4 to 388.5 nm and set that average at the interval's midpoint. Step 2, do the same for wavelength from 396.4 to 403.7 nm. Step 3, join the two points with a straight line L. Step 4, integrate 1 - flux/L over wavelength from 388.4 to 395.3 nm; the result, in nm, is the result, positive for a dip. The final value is 0.33 nm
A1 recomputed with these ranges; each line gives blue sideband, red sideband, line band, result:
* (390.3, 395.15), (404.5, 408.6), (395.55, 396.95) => 0.176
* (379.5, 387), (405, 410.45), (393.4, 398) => 0.094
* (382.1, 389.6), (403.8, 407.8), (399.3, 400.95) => -0.072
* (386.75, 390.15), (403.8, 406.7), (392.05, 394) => 0.119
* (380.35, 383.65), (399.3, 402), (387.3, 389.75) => 0.105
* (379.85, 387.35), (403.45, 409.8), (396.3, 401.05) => 0.046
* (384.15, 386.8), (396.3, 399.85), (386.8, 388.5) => 0.018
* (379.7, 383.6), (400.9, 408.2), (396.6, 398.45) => 0.204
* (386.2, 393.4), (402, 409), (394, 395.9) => -0.028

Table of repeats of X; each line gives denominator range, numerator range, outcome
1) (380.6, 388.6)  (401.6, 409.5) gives 1.15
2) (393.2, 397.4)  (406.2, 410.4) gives 1.18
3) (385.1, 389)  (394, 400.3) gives 1.02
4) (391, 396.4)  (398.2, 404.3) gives 1.12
